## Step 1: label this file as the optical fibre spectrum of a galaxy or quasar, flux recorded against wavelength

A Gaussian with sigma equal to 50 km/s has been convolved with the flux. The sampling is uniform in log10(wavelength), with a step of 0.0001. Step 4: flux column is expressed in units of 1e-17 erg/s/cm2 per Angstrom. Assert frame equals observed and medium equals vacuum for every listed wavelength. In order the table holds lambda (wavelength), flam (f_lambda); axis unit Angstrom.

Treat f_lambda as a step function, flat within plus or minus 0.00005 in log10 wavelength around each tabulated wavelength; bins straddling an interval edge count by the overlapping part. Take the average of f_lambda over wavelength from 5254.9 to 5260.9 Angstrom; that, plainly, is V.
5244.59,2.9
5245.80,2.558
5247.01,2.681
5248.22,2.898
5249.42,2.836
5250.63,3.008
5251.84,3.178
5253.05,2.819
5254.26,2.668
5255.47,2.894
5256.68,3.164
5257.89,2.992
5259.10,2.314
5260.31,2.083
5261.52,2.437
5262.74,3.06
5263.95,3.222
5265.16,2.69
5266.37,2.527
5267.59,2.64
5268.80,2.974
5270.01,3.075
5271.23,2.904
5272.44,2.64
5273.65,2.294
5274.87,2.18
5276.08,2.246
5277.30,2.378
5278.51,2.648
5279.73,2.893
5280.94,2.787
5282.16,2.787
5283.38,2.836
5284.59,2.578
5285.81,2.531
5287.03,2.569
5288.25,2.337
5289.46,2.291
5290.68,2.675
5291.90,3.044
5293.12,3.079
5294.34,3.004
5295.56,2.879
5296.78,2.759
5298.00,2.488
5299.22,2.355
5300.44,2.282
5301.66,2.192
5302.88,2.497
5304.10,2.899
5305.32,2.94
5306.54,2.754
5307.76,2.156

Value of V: 2.69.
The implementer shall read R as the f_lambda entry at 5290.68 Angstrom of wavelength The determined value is 2.675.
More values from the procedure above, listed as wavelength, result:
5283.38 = 2.836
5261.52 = 2.437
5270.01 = 3.075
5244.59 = 2.9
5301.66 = 2.192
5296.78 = 2.759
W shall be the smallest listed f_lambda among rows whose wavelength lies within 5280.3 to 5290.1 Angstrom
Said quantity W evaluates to 2.291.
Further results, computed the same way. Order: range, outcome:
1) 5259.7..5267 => 2.083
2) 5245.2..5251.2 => 2.558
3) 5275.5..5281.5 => 2.246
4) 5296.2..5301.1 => 2.282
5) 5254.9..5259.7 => 2.314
